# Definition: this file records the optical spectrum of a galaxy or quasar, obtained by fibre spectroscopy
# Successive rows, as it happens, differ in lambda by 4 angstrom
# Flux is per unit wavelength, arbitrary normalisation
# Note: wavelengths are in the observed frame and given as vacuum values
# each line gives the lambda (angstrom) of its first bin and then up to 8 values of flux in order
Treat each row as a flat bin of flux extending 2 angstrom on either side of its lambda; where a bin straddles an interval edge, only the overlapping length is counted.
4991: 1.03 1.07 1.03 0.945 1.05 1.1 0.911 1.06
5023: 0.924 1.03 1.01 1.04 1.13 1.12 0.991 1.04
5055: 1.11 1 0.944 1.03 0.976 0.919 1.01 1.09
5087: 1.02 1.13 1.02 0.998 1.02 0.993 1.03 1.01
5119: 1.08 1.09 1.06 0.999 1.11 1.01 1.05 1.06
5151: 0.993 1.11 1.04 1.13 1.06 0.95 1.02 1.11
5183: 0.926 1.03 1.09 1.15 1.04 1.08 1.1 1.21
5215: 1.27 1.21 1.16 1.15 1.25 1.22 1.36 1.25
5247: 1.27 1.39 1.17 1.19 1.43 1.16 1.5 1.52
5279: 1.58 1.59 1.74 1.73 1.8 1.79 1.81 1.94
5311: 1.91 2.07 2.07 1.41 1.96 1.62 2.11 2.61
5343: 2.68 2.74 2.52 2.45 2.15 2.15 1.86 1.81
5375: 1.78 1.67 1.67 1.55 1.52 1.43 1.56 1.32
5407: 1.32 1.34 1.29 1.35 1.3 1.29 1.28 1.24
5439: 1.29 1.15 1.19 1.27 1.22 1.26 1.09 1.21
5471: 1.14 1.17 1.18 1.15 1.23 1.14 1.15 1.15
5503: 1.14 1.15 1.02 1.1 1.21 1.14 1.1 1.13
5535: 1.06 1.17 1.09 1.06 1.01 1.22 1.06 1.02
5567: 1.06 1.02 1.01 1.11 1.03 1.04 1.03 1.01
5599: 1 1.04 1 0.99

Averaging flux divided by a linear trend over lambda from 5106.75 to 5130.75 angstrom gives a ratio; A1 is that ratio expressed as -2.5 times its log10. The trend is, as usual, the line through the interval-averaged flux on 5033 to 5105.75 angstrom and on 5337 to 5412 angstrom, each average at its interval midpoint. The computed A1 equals 0.127 mag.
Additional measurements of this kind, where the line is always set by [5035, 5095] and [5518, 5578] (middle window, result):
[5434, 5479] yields -0.12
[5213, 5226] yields -0.15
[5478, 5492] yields -0.09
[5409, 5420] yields -0.23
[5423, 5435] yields -0.19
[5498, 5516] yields -0.03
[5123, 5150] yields -0.01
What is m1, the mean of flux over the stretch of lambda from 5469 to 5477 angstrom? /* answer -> 1.15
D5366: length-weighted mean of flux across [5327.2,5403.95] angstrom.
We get 1.97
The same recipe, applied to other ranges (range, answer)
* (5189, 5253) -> 1.2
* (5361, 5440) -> 1.5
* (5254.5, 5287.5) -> 1.43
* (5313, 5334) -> 1.84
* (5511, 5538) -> 1.12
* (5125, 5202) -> 1.05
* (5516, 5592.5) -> 1.08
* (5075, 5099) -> 1.04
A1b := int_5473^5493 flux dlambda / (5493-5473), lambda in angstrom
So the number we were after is 1.17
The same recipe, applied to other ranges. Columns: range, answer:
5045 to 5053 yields 1.02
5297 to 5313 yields 1.86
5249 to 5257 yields 1.28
